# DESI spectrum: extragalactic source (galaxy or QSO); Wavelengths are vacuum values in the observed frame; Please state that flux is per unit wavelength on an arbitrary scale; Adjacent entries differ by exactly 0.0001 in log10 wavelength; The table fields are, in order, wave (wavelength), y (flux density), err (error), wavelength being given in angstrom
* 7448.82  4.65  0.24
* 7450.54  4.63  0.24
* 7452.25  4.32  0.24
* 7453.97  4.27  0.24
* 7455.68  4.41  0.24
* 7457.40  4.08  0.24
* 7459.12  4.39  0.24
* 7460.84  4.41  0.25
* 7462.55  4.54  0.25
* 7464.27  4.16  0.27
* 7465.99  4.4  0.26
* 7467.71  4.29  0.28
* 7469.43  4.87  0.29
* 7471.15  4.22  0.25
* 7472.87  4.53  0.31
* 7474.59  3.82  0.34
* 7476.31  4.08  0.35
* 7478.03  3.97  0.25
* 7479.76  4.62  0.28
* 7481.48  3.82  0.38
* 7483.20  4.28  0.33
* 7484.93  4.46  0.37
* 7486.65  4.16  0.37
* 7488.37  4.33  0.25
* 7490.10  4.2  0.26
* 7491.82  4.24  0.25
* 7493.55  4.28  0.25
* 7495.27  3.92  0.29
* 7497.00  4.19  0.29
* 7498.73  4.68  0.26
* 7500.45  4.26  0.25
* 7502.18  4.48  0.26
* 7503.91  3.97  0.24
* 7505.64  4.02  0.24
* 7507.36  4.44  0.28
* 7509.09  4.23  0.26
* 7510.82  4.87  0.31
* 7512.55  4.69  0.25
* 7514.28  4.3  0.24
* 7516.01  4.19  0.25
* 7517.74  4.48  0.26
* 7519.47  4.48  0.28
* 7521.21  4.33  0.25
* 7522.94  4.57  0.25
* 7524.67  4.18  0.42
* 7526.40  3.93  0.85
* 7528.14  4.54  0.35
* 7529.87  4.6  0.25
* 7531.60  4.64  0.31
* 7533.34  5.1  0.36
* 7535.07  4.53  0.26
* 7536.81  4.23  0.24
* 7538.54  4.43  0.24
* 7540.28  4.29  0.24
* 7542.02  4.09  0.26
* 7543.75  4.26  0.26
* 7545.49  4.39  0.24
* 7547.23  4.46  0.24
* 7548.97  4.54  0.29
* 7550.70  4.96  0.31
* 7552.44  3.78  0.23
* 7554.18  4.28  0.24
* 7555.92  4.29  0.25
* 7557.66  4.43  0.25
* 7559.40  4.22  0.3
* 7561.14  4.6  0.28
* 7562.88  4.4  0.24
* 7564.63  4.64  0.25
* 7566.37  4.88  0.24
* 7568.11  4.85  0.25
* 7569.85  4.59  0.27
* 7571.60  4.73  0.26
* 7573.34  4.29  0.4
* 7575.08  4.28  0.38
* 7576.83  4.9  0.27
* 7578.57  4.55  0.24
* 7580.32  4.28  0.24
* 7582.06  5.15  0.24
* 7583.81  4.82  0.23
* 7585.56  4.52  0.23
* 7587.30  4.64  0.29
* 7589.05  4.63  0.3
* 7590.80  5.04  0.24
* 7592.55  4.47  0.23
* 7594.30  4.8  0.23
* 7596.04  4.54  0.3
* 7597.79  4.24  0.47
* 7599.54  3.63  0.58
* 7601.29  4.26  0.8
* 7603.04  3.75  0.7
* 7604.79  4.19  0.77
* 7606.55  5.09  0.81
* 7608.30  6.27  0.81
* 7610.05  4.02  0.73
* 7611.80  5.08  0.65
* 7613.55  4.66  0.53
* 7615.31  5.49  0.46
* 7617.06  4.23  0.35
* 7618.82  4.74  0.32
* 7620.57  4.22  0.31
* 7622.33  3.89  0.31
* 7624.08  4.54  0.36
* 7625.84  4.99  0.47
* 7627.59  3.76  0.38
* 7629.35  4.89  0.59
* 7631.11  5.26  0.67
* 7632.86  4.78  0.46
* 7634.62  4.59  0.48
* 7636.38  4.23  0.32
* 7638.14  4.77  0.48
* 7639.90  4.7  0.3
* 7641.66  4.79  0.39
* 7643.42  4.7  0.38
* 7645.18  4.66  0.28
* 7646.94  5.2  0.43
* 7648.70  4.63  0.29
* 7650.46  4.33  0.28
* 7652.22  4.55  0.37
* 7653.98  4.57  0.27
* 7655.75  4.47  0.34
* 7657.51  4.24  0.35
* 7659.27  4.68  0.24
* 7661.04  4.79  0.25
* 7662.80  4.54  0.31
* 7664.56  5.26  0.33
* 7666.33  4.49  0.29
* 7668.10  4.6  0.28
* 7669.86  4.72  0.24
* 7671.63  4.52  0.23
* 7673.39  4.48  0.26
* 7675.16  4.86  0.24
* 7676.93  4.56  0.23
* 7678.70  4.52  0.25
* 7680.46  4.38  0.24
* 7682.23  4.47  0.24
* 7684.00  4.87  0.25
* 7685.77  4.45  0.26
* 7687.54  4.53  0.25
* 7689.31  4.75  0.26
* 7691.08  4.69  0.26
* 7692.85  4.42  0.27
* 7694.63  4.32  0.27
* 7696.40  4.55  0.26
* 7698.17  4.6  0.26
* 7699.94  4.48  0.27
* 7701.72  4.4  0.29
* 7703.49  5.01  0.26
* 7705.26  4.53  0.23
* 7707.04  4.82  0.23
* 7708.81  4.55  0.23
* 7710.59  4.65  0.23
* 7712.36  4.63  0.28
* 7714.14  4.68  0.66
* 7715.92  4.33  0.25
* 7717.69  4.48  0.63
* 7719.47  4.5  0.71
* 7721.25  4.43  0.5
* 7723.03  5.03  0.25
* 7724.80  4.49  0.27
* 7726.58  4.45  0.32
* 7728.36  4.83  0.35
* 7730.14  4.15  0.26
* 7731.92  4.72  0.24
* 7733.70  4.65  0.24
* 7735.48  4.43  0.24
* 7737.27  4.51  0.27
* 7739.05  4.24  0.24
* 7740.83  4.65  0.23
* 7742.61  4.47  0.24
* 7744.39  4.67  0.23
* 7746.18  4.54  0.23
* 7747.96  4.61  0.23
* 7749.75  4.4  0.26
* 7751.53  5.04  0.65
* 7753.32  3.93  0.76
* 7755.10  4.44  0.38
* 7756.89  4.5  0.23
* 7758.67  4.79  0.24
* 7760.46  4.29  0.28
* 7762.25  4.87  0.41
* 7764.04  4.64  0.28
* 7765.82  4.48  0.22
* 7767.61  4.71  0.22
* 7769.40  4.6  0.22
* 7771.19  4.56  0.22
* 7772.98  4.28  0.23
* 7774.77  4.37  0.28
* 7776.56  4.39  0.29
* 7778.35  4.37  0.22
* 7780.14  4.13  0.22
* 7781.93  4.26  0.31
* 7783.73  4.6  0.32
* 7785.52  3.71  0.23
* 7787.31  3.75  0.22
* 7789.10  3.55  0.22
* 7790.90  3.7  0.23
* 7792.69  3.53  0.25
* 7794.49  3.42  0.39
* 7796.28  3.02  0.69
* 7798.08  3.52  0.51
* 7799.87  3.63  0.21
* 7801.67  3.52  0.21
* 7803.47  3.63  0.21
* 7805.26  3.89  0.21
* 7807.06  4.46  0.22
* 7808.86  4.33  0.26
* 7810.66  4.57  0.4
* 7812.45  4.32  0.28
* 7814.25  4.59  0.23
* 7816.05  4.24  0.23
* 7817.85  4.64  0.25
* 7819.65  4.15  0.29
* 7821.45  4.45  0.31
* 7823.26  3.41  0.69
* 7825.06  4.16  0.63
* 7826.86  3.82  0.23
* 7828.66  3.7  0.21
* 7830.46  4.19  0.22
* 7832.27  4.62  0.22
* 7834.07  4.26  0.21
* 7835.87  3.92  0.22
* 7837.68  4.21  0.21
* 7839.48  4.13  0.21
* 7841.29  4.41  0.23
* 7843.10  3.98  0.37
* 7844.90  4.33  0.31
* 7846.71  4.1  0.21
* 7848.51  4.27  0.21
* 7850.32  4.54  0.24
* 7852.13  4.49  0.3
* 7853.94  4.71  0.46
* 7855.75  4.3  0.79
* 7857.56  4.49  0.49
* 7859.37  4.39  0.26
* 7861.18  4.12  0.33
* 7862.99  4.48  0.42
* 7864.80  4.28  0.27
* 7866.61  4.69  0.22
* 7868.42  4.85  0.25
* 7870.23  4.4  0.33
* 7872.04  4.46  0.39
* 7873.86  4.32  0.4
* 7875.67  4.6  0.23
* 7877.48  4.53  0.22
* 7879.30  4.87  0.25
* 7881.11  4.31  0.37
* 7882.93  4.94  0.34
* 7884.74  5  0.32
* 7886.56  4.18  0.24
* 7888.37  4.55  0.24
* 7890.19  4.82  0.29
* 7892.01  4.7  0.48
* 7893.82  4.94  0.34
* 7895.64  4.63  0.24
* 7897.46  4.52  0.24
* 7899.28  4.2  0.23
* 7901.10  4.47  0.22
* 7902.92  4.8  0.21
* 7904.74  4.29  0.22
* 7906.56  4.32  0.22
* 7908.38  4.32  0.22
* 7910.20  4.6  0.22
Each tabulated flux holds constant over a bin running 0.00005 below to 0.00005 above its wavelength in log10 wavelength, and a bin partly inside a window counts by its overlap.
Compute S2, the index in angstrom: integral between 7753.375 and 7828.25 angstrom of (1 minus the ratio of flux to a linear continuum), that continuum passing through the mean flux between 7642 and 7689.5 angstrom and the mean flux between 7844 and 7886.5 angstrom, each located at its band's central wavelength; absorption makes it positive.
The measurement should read 6.5 angstrom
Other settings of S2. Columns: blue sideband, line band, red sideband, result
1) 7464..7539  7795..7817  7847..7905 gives 2.59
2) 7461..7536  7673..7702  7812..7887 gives -1.34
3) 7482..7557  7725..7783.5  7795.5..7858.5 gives -4.24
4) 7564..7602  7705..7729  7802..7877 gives -0.94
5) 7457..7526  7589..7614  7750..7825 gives -1.84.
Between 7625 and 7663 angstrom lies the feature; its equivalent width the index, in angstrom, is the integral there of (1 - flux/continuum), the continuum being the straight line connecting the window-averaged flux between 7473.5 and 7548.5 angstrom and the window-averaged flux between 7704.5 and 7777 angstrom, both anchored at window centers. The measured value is -1.6 angstrom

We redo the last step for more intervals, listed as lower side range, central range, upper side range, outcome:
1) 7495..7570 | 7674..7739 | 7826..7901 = -2.2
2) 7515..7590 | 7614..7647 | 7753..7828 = -2.0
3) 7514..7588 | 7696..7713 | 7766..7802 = -1.9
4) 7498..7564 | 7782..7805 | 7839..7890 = 4.1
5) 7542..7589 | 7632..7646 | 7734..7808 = -0.8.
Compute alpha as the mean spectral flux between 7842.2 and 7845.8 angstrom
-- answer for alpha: 4.16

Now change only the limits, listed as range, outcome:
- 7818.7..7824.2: 4.01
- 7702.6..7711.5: 4.72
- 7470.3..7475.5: 4.19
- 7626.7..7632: 4.64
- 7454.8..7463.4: 4.37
